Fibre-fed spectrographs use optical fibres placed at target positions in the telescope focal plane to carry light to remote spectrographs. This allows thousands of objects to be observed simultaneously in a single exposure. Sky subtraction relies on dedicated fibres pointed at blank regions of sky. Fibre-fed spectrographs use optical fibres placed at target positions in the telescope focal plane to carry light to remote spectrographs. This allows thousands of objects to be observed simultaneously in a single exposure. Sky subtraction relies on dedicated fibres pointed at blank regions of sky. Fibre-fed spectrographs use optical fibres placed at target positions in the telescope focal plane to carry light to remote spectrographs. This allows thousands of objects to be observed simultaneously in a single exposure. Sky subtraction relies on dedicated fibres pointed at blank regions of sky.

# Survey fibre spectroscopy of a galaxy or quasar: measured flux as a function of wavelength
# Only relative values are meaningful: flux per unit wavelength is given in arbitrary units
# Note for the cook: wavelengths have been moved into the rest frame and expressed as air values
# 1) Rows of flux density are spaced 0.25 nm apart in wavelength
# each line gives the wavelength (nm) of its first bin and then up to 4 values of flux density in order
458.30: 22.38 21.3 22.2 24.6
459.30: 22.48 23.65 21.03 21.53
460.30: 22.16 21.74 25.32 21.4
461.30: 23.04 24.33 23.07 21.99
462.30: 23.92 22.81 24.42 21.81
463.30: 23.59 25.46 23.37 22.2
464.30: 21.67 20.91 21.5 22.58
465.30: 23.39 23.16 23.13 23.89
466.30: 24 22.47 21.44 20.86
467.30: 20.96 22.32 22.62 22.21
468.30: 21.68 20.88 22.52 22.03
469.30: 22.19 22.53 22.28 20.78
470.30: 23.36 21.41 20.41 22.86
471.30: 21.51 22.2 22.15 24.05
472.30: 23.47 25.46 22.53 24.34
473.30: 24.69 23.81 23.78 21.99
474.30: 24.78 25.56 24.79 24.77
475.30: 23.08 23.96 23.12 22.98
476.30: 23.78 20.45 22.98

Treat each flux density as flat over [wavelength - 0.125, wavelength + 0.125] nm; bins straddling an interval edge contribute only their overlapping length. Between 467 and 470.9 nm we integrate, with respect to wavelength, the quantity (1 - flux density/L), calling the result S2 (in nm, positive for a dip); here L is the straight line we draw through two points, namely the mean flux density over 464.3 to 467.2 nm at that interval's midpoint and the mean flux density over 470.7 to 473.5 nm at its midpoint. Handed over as 0.16 nm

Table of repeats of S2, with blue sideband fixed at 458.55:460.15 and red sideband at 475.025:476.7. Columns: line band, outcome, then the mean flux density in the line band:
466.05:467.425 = 0.04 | 22.1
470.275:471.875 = 0.07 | 21.9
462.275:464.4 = -0.06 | 23.2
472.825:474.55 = -0.07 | 23.9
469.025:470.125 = 0.04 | 22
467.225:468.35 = 0.04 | 22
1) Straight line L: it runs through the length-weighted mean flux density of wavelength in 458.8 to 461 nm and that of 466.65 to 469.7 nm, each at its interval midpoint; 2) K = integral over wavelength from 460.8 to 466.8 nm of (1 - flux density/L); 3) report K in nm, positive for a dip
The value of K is -0.18 nm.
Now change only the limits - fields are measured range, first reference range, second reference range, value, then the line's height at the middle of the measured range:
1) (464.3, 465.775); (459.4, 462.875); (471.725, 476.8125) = 0.051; 23.1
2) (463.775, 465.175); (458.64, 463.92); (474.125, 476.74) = 0.075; 23.2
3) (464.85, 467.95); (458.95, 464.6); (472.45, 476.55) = 0.095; 23.3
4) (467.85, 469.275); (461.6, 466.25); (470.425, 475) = 0.077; 23.2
